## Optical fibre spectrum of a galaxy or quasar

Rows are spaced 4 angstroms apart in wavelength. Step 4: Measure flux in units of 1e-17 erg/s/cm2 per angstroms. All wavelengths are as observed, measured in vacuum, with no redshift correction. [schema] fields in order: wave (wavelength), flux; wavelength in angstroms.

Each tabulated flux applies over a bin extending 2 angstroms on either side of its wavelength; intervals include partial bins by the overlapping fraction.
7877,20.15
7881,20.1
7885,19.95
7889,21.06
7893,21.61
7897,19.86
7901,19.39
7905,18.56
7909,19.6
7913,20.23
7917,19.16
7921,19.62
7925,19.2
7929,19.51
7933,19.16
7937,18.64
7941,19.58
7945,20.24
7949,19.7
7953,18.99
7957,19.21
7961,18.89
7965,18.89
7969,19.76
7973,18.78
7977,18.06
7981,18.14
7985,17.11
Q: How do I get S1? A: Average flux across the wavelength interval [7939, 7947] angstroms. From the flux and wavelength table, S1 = 19.9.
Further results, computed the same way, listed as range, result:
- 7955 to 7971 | 19.2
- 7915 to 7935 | 19.3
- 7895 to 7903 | 19.6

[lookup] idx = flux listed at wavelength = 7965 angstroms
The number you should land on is 18.89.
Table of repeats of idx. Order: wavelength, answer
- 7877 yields 20.15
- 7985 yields 17.11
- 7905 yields 18.56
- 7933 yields 19.16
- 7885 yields 19.95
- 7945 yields 20.24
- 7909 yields 19.6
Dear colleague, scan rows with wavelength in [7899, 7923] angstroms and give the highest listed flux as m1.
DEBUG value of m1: 20.23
